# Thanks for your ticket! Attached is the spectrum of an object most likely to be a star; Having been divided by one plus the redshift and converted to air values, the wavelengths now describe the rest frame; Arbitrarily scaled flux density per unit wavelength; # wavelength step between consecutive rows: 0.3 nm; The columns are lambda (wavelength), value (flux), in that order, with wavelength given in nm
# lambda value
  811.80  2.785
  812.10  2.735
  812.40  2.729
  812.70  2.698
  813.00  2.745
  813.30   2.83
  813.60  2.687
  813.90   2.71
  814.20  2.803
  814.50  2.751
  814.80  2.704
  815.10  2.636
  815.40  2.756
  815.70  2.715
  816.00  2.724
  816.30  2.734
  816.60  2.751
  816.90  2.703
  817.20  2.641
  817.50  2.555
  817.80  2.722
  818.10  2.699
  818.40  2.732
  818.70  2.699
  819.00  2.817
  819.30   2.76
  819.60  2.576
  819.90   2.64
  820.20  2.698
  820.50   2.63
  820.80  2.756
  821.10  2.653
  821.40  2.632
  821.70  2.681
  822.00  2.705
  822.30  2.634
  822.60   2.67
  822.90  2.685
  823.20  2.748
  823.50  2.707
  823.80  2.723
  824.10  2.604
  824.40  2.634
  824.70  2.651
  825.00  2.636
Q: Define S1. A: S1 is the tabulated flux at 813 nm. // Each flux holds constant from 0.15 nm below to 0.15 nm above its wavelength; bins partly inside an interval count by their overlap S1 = 2.745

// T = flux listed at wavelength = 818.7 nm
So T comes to 2.699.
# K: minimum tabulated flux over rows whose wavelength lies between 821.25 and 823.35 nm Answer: 2.632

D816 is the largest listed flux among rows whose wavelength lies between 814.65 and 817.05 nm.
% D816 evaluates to 2.756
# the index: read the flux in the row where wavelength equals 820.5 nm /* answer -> 2.63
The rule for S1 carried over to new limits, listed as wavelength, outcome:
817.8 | 2.722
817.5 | 2.555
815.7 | 2.715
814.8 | 2.704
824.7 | 2.651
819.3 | 2.76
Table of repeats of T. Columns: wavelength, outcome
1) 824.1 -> 2.604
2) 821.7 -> 2.681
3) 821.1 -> 2.653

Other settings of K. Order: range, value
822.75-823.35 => 2.685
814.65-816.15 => 2.636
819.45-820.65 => 2.576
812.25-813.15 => 2.698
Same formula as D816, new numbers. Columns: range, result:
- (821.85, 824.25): 2.748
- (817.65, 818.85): 2.732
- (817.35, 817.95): 2.722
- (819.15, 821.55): 2.76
